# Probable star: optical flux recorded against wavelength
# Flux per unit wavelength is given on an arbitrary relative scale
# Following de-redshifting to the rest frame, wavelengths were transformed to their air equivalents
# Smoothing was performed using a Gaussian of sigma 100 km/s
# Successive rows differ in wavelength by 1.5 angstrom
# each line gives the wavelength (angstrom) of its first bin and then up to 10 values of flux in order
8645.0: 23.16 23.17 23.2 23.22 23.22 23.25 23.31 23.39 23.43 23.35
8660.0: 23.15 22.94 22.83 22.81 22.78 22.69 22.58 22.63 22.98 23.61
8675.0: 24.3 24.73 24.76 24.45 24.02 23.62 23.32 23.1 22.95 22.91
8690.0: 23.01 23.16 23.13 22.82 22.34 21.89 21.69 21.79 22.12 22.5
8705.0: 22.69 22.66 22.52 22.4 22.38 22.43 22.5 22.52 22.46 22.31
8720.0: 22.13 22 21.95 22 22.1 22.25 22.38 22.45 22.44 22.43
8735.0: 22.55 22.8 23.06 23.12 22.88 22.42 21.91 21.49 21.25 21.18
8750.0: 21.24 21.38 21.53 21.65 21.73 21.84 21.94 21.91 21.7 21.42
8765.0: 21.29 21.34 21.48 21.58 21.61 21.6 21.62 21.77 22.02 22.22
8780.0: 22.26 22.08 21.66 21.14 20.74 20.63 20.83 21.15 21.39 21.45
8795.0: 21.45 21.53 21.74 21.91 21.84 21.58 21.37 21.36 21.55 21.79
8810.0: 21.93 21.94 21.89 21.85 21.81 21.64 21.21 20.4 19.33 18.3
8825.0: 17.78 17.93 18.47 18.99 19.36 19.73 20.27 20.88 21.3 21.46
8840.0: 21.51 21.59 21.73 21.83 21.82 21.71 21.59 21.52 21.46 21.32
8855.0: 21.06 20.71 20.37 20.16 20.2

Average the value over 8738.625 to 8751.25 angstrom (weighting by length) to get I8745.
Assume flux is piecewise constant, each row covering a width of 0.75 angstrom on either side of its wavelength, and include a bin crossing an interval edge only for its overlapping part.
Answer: 21.9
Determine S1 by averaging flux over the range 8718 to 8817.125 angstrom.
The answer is 21.8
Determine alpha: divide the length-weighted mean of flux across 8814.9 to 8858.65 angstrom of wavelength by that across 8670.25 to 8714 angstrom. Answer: 0.90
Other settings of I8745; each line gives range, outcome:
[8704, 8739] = 22.4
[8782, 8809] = 21.4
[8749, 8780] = 21.7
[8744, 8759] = 21.5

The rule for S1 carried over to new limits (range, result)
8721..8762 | 22.1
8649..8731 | 22.9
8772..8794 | 21.5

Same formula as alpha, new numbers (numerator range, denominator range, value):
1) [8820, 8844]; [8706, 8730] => 0.89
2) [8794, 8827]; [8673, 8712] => 0.91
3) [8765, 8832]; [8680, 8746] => 0.93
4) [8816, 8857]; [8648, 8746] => 0.90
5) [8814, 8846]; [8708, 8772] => 0.92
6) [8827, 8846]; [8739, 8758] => 0.95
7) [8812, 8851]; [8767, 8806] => 0.96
